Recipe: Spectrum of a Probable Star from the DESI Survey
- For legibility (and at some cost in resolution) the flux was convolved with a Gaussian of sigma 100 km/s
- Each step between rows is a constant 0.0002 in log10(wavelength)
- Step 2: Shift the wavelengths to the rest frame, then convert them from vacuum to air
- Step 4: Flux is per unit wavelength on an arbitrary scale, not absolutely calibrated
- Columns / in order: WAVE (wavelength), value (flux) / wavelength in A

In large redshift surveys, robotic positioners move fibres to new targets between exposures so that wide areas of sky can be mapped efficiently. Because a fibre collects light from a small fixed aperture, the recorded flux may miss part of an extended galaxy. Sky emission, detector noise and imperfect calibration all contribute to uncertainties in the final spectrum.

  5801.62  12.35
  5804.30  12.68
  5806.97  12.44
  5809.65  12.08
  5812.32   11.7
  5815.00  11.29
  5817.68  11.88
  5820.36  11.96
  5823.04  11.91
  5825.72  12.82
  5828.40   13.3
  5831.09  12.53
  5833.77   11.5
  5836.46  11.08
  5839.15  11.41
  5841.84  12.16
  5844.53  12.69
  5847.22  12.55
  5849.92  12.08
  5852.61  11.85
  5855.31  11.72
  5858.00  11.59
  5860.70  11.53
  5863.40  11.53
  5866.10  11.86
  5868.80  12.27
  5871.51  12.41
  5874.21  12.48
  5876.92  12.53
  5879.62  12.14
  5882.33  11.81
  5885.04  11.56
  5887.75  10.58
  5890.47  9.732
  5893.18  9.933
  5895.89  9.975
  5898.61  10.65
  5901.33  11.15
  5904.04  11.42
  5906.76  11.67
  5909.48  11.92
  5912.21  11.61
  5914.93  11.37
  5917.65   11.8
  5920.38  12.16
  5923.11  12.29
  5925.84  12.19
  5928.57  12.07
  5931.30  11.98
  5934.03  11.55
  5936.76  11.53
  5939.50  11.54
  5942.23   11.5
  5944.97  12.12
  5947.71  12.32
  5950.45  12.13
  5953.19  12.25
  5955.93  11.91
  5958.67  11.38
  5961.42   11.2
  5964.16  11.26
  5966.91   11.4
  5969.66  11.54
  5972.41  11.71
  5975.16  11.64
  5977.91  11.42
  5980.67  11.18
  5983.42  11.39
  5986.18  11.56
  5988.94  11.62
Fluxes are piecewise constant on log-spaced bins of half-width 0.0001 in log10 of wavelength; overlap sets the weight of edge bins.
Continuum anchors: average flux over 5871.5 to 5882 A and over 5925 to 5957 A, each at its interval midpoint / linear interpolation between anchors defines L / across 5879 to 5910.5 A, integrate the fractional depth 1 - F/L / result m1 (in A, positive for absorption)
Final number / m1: 3.1 A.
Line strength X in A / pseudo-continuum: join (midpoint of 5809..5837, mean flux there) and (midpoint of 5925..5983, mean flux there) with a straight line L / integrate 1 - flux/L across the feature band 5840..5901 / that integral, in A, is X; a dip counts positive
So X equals 1.6 A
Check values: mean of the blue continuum 12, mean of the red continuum 11.7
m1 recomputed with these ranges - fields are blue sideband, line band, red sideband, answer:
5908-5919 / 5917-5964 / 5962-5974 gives -1.2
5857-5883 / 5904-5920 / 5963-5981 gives 0.2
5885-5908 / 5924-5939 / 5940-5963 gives -0.6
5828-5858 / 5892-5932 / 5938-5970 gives 1.2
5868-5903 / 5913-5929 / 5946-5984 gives -0.7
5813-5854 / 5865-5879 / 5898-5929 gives -0.5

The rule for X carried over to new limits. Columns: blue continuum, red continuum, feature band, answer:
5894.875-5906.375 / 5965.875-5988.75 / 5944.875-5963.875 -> -0.9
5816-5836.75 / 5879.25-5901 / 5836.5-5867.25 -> -0.7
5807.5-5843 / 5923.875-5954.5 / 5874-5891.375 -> 0.6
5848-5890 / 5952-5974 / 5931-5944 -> 0.0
